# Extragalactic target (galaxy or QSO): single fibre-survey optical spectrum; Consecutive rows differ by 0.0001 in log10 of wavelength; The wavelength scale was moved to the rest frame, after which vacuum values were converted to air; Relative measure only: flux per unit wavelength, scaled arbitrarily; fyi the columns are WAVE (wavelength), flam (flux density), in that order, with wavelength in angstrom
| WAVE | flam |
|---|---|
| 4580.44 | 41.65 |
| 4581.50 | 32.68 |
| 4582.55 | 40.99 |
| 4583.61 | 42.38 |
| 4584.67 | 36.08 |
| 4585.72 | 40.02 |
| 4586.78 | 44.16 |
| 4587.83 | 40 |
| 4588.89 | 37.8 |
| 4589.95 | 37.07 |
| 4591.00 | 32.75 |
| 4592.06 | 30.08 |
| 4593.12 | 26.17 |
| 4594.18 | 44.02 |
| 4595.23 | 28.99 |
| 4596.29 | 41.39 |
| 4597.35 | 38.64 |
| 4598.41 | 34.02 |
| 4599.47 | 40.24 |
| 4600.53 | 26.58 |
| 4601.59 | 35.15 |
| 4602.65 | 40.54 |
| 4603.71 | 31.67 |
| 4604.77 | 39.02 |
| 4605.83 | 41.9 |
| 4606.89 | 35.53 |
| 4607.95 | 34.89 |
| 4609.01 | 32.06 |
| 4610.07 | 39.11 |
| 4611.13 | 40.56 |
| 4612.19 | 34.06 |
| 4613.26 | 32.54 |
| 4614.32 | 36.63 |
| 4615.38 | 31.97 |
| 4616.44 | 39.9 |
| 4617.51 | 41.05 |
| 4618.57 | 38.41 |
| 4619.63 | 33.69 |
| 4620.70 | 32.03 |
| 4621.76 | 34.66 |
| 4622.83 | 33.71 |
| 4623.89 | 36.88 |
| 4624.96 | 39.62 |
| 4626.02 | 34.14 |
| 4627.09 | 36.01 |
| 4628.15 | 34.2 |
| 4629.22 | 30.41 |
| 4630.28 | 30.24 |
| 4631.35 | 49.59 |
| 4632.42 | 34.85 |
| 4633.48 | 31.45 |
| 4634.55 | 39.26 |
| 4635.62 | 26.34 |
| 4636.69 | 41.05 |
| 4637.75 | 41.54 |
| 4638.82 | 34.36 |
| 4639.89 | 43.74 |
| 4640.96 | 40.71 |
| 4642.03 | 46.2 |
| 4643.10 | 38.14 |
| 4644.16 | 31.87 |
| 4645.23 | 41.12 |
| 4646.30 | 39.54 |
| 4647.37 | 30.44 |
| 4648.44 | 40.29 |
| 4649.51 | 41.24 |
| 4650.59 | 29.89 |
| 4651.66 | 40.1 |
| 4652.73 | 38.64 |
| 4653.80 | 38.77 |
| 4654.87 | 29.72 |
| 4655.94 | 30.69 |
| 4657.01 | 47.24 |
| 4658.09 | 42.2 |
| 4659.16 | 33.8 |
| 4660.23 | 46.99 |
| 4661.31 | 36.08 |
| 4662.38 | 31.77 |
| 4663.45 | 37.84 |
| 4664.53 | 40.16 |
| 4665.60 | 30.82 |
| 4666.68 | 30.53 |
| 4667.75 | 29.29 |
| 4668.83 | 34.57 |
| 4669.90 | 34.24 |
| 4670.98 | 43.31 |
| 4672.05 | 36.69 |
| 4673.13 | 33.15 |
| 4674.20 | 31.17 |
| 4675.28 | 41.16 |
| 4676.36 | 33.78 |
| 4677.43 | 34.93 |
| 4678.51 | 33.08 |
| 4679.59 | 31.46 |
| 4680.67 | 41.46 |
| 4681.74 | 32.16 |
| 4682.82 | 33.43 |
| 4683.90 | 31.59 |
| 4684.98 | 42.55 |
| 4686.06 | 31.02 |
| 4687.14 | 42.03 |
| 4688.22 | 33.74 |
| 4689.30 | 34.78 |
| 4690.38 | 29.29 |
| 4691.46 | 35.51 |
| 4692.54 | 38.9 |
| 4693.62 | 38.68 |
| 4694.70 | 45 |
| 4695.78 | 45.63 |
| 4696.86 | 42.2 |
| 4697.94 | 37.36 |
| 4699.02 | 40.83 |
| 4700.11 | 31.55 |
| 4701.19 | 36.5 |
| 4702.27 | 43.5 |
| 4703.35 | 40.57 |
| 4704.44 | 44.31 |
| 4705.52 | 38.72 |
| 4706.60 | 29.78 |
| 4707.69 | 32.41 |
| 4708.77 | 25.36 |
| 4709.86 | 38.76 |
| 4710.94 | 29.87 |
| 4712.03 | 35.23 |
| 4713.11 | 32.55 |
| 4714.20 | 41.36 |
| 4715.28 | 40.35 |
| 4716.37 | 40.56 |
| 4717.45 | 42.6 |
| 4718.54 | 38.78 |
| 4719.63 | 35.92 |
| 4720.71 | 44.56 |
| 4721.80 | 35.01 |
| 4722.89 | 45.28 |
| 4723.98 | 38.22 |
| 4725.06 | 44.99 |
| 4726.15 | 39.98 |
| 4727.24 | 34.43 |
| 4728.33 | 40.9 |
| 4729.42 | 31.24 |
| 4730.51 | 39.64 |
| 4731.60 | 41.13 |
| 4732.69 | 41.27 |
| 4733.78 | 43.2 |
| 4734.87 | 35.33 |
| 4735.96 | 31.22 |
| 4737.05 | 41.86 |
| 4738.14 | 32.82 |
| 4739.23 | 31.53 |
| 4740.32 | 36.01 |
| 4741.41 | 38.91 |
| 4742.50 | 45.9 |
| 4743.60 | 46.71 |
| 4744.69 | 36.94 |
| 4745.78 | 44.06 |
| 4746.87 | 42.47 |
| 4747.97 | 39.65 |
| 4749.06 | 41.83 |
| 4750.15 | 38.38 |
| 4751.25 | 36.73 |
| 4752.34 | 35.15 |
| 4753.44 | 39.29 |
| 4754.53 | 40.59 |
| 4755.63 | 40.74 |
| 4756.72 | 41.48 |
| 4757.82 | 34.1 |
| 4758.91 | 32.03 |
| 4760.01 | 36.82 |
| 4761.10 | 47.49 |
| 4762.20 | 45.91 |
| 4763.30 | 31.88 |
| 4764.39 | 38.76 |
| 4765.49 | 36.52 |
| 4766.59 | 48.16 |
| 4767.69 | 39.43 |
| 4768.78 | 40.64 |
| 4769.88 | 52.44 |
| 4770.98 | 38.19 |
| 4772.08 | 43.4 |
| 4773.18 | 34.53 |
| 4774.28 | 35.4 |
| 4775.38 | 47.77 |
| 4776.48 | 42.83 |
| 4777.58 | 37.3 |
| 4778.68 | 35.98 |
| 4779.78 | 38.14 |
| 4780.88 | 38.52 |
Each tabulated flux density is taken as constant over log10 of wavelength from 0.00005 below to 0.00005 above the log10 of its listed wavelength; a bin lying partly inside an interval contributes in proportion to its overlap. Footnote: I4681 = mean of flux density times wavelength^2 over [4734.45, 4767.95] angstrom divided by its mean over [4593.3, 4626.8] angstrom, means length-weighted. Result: 1.15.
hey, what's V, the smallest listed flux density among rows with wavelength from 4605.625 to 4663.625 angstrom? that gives 26.34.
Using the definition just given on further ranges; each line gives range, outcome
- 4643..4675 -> 29.29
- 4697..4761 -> 25.36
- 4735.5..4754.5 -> 31.22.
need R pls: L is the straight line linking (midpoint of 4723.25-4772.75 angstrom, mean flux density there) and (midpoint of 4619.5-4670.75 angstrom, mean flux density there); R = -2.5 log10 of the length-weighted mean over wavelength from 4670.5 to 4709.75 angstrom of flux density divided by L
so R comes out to 0.04 mag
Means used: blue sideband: 36.5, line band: 36.6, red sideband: 39.5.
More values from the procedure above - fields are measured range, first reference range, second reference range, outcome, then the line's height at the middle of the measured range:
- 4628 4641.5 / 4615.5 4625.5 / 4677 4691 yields -0.022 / 36.1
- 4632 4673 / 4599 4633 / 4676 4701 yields -0.020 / 36.3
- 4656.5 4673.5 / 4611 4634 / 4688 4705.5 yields 0.018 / 37.4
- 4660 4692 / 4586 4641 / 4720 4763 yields 0.076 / 37.7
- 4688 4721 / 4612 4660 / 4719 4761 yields 0.018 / 38.2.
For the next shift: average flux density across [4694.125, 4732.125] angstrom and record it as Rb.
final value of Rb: 38.4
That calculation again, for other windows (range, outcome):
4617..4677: 36.6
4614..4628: 36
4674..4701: 36.6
